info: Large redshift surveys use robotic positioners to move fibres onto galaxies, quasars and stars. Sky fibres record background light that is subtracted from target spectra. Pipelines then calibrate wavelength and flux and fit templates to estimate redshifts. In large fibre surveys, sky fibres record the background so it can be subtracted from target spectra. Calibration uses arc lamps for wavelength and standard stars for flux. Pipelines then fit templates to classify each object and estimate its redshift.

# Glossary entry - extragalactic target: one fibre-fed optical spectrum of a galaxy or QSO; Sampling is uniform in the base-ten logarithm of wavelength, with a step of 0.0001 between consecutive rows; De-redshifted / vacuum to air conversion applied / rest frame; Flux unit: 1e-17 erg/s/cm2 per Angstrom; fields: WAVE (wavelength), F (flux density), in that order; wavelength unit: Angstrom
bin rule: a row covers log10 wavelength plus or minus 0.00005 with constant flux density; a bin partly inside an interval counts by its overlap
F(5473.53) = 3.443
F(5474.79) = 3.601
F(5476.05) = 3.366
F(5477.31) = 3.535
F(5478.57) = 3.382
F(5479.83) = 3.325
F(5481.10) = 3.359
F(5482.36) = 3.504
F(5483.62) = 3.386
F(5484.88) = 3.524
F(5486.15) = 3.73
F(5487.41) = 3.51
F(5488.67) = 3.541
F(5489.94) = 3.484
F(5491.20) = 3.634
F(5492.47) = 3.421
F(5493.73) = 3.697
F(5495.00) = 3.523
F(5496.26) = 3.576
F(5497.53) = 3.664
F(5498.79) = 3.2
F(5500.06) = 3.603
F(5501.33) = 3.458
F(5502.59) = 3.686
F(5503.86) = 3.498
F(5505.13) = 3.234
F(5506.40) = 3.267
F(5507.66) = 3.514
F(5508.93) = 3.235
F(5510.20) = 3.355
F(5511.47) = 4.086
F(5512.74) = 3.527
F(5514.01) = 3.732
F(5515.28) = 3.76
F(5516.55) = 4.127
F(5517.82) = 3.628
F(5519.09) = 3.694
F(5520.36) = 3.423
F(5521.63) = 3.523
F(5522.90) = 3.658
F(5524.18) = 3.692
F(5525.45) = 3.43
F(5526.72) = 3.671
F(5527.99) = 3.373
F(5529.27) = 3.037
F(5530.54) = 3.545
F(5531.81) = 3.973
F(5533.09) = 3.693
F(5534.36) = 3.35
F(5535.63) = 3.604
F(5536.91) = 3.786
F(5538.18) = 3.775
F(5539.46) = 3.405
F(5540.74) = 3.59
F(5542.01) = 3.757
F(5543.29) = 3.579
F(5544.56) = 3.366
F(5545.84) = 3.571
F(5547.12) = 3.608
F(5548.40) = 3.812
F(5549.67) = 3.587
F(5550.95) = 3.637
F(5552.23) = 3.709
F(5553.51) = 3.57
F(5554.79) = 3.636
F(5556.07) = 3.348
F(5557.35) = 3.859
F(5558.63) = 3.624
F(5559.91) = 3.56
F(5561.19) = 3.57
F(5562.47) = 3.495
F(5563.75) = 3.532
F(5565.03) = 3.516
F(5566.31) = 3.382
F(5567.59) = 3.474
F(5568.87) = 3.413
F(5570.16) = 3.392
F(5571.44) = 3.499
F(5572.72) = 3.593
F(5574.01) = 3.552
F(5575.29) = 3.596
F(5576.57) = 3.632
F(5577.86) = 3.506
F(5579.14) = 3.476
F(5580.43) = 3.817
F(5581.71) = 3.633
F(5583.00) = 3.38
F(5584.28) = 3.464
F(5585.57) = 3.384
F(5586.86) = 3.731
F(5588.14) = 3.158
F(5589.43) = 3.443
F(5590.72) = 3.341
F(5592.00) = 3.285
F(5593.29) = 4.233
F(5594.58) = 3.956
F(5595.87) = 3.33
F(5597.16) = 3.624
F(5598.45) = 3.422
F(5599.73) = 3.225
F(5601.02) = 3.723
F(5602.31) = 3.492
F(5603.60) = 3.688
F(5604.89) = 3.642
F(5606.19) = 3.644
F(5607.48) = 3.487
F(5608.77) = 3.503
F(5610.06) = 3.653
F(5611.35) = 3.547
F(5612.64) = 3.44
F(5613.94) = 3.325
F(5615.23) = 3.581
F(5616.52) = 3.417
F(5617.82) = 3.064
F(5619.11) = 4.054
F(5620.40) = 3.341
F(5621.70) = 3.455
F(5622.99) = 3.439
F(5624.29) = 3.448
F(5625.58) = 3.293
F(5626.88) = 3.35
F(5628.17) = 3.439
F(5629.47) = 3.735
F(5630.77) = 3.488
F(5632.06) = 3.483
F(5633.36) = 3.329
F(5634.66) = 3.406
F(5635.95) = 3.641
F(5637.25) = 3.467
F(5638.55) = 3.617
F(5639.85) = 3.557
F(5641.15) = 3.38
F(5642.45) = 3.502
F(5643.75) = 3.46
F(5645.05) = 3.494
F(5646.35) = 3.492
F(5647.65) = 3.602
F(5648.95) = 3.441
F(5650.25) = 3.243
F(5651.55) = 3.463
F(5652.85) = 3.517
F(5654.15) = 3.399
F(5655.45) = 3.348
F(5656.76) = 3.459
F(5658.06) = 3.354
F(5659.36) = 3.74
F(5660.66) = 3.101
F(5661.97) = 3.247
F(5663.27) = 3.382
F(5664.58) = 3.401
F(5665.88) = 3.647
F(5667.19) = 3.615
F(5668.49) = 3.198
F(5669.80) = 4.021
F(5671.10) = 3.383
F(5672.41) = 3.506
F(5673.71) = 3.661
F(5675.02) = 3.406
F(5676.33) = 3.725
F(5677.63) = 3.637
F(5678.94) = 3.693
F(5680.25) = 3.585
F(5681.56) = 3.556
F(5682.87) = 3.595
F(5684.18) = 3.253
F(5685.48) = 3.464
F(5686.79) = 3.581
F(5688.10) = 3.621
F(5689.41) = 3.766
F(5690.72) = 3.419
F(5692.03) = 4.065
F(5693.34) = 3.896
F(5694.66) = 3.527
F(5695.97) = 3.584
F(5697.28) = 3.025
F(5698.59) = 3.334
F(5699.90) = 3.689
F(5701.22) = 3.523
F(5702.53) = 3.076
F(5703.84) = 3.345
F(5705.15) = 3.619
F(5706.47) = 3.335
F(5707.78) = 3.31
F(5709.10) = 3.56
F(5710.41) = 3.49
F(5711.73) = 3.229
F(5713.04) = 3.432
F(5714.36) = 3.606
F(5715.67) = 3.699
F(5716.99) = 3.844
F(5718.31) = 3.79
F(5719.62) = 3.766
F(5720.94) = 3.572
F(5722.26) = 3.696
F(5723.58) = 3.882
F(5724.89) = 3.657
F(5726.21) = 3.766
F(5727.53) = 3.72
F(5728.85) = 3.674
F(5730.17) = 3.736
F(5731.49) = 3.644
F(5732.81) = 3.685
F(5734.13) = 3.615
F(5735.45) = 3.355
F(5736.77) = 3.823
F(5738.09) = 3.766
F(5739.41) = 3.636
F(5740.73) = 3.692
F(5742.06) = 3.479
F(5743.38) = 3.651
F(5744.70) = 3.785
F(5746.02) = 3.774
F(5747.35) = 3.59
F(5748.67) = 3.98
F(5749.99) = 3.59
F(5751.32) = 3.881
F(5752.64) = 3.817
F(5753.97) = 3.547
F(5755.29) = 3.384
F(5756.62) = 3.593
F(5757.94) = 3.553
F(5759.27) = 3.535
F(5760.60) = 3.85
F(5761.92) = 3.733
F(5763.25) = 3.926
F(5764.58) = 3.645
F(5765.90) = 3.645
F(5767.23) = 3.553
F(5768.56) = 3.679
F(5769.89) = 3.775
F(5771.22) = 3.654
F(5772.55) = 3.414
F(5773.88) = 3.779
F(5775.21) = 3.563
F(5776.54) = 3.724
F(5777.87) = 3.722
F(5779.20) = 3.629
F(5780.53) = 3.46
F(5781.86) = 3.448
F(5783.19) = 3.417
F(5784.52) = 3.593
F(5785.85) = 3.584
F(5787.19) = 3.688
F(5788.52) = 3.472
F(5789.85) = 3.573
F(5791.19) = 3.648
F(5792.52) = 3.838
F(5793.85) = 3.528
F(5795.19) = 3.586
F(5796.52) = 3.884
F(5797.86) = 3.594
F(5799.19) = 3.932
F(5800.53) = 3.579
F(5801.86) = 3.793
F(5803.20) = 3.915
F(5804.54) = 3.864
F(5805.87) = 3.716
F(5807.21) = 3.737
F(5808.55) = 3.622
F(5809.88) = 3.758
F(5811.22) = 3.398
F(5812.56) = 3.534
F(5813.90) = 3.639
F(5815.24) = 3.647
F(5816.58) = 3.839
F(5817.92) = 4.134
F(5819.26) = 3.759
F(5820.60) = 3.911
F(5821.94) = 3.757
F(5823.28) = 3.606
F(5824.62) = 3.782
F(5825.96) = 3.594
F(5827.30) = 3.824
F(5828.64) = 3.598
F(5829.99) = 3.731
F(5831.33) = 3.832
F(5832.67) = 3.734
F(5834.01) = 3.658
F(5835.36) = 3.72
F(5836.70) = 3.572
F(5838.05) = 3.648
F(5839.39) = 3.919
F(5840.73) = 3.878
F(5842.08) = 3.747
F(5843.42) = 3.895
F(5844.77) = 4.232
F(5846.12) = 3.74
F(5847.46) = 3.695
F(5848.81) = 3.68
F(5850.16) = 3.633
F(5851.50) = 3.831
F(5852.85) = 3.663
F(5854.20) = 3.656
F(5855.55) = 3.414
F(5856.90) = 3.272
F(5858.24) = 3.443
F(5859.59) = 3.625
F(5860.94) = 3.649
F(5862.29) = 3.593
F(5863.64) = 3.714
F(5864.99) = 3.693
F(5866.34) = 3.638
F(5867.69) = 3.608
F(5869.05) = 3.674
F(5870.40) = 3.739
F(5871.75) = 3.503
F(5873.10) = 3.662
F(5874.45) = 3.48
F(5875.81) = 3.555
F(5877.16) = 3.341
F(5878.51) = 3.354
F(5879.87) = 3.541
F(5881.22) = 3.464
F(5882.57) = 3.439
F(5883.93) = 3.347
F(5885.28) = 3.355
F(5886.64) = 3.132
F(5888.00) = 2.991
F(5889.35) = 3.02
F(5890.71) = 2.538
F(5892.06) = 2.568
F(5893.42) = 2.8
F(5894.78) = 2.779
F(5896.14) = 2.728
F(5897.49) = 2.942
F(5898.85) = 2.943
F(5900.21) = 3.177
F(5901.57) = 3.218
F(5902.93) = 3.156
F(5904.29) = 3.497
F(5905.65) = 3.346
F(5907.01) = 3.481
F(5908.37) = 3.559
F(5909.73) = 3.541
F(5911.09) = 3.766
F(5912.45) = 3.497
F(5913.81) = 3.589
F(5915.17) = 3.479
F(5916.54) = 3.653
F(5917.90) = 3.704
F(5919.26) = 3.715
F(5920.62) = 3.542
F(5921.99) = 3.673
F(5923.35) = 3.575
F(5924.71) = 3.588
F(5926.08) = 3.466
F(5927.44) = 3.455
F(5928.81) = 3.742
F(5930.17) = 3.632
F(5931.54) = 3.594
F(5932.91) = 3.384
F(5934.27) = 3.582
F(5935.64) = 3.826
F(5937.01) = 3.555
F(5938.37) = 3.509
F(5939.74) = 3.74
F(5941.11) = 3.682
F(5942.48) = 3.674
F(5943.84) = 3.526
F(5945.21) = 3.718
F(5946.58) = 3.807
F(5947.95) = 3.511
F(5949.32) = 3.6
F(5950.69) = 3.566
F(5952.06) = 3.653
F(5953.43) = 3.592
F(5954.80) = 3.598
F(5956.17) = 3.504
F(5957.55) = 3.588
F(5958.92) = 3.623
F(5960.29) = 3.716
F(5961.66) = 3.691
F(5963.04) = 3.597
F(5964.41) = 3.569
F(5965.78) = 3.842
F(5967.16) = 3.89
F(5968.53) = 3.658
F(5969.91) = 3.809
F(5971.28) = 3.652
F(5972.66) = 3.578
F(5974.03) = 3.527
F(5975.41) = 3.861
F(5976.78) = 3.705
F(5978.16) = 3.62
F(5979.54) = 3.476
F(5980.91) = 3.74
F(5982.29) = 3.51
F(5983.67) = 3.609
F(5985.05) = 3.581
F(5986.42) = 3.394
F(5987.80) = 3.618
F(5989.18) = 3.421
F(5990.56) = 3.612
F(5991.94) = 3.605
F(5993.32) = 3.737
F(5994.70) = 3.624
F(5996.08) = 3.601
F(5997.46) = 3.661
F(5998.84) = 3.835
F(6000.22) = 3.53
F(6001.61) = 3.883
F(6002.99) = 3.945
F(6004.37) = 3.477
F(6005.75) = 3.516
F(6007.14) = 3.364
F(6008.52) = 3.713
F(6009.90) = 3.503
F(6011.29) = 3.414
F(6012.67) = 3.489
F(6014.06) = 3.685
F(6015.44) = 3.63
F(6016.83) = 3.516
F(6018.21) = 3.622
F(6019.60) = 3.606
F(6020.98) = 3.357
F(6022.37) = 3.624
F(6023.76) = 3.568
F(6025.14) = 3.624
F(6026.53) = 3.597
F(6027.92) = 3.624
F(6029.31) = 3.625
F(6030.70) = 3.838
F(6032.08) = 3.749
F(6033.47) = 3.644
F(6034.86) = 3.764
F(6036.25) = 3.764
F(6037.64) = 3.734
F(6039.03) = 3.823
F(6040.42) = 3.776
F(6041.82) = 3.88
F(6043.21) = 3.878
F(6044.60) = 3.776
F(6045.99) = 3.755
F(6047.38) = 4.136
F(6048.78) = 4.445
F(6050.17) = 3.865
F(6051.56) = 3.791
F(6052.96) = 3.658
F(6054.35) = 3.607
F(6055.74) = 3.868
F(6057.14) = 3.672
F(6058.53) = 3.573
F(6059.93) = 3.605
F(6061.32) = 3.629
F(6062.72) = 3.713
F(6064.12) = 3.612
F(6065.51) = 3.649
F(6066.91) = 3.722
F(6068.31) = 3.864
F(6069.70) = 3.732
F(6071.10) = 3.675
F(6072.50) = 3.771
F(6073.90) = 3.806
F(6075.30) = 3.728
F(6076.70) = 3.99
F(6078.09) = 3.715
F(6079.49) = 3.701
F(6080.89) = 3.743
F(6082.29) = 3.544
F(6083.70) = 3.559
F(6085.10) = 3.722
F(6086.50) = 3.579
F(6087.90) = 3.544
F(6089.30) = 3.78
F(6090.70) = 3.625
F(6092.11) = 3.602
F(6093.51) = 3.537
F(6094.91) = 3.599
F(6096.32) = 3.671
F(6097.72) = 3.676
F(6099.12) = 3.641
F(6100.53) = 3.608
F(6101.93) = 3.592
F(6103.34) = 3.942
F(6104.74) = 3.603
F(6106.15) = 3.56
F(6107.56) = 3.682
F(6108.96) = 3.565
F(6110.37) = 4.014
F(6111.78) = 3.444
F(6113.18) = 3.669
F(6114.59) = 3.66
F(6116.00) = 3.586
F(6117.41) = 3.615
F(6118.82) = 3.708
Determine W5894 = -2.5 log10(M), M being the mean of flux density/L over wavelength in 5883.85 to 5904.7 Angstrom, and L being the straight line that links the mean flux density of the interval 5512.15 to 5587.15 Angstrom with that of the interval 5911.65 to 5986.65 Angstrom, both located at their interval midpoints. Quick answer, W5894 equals 0.20 mag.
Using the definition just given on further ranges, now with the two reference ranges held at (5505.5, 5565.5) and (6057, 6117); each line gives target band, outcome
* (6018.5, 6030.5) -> 0.022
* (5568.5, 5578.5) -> 0.022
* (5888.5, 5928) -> 0.105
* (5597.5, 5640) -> 0.032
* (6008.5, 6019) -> 0.030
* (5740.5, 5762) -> -0.014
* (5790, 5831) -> -0.027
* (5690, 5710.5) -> 0.039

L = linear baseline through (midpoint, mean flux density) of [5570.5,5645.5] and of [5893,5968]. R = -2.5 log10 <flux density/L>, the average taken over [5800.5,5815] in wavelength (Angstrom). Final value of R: -0.05 mag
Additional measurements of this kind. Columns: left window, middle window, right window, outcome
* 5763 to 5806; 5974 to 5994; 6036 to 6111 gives 0.03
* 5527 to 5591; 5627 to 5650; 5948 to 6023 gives 0.02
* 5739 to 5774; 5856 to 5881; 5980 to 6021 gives 0.02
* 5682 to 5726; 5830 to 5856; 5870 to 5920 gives -0.11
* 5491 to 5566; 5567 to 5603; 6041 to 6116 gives 0.02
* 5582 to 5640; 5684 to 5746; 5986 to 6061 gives -0.01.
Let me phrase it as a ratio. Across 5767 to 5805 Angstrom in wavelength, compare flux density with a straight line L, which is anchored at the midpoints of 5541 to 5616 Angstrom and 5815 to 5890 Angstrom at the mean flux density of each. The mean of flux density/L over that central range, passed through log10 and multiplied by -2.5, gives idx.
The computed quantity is -0.01 mag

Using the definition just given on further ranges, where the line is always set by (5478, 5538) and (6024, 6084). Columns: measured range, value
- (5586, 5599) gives 0.01 mag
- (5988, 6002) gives 0.02 mag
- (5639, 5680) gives 0.04 mag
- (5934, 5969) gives 0.02 mag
